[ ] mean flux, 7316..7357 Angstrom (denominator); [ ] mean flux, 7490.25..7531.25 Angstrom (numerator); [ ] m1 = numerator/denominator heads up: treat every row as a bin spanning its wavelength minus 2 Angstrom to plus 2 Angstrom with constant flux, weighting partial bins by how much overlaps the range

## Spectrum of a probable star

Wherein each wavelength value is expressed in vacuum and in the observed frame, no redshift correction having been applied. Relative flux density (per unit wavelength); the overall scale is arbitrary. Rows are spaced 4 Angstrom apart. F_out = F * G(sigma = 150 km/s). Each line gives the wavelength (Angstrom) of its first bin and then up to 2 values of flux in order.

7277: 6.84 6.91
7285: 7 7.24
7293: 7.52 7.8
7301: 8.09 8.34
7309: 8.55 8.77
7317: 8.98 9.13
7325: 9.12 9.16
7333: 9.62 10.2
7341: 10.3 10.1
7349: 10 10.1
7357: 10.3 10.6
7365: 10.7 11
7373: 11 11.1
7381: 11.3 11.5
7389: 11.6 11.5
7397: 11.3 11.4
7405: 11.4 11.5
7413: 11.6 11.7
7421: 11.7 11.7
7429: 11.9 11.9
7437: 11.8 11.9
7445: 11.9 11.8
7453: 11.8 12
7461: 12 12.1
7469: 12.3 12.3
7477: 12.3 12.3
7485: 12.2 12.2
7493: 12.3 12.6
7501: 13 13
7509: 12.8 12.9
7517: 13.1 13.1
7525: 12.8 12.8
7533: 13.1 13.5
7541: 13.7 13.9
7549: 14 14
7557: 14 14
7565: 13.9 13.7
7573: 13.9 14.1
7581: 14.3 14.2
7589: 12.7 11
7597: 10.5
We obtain 1.3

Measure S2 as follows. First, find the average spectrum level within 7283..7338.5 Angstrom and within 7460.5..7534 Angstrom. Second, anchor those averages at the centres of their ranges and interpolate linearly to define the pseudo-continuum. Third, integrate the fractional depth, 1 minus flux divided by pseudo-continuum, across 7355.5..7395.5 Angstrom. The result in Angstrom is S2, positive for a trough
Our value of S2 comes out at -4.6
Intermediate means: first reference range 8.52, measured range 11.1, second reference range 12.6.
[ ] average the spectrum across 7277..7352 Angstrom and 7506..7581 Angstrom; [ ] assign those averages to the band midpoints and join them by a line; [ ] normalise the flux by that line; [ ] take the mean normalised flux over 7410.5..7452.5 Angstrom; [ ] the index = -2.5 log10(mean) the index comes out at -0.06 mag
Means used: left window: 8.68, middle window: 11.8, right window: 13.5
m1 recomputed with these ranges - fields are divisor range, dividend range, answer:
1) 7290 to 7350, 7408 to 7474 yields 1.32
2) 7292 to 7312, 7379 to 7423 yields 1.42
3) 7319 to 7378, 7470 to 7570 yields 1.29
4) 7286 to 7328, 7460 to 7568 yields 1.56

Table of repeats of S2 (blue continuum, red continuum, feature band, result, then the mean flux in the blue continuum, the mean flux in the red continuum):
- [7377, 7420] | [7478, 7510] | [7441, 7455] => 0.2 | 11.5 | 12.5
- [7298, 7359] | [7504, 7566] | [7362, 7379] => -1.2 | 9.36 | 13.4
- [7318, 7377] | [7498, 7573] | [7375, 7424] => -2.0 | 10.1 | 13.4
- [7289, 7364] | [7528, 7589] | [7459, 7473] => -0.2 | 9.23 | 13.8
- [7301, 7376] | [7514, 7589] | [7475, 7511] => 0.1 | 9.75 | 13.6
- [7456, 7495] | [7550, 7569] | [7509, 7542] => 0.4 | 12.2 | 13.9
